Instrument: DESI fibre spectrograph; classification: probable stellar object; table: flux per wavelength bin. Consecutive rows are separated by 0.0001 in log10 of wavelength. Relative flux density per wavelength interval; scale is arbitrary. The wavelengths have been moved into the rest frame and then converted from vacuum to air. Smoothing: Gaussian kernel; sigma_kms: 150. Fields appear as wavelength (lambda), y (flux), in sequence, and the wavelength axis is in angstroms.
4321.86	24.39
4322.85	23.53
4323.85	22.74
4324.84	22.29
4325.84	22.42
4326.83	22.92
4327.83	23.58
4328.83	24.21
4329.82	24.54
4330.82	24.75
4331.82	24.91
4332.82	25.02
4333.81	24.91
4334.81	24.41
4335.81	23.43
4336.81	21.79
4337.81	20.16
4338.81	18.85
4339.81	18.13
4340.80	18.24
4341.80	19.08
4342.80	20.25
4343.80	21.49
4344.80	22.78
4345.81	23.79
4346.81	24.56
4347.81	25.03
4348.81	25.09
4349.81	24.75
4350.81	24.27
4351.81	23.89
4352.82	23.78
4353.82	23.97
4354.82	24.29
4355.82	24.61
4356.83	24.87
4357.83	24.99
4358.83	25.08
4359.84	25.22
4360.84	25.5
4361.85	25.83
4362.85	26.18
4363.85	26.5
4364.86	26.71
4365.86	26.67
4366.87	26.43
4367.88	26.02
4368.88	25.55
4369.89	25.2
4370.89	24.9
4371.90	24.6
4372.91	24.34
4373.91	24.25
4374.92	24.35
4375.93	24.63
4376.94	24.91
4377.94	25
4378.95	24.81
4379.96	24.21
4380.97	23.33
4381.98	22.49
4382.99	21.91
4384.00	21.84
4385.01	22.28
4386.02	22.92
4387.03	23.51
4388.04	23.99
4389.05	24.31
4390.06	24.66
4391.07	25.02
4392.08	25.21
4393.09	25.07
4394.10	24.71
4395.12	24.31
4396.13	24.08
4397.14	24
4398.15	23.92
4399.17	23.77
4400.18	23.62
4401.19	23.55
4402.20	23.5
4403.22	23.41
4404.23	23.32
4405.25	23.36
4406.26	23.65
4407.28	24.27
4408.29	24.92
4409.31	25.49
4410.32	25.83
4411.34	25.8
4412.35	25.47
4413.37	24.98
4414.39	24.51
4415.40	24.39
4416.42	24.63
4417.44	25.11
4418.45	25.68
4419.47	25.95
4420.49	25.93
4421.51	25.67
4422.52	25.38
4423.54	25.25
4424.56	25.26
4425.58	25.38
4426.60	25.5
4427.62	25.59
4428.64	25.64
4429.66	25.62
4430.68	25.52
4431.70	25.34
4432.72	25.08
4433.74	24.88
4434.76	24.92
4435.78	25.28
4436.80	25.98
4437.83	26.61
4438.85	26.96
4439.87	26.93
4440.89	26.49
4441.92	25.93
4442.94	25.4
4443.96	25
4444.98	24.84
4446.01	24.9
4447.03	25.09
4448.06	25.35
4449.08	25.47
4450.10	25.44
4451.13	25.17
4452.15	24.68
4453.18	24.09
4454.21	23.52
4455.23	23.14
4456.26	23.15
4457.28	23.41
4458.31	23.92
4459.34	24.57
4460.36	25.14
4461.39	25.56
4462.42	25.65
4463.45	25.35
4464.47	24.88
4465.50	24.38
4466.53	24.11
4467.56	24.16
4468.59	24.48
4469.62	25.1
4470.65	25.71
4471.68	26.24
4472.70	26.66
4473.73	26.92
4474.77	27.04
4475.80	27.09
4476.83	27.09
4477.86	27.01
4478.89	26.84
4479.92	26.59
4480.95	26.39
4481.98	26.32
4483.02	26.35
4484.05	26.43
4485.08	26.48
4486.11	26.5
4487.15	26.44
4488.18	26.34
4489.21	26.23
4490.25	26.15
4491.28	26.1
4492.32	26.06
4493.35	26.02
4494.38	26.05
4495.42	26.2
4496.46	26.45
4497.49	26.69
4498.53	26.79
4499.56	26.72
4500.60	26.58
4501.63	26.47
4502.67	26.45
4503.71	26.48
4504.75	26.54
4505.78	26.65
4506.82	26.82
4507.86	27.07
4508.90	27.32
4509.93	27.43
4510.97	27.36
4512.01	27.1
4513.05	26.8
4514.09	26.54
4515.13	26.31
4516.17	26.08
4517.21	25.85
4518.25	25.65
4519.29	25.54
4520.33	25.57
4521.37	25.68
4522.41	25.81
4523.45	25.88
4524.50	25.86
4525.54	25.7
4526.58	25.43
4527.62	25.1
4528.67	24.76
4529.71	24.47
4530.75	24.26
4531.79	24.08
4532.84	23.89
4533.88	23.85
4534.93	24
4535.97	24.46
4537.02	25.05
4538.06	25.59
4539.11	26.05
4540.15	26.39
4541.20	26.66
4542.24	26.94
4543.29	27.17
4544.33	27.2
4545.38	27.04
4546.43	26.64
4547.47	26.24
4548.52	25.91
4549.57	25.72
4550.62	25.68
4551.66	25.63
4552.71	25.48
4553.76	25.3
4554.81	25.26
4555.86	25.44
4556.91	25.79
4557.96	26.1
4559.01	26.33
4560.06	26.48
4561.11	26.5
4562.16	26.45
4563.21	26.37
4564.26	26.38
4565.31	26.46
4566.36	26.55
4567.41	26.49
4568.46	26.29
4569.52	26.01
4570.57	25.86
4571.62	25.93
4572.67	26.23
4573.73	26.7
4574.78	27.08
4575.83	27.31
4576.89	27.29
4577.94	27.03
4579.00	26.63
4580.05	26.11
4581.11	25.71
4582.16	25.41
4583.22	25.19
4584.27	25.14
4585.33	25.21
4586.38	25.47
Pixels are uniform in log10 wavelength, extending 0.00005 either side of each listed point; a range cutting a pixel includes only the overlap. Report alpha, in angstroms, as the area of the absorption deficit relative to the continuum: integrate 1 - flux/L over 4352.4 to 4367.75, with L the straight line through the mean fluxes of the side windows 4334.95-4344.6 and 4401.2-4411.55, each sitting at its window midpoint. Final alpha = -2.7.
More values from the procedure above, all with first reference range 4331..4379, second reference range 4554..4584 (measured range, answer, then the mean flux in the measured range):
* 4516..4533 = 0.3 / 25.3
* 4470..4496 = -1.1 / 26.4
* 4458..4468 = 0.1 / 24.8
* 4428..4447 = -0.6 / 25.6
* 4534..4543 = 0.1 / 25.6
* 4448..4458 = 0.3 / 24.3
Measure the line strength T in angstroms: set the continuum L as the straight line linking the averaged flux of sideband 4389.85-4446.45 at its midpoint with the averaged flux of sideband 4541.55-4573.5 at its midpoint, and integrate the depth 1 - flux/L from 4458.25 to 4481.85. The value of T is -0.25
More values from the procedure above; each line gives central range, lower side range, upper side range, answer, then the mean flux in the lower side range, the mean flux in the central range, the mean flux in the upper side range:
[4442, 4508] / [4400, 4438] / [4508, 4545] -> -0.8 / 25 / 25.7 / 25.8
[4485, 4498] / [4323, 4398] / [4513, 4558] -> -0.6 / 23.9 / 26.3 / 25.6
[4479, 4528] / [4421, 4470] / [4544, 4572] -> -1.4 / 25.1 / 26.3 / 26.1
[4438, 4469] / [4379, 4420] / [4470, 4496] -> 0.9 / 24.2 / 24.9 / 26.4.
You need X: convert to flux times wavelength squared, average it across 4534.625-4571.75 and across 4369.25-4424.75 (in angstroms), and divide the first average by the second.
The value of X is 1.15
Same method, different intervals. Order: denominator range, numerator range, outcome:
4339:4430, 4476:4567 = 1.14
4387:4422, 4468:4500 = 1.11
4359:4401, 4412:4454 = 1.06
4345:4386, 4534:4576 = 1.15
